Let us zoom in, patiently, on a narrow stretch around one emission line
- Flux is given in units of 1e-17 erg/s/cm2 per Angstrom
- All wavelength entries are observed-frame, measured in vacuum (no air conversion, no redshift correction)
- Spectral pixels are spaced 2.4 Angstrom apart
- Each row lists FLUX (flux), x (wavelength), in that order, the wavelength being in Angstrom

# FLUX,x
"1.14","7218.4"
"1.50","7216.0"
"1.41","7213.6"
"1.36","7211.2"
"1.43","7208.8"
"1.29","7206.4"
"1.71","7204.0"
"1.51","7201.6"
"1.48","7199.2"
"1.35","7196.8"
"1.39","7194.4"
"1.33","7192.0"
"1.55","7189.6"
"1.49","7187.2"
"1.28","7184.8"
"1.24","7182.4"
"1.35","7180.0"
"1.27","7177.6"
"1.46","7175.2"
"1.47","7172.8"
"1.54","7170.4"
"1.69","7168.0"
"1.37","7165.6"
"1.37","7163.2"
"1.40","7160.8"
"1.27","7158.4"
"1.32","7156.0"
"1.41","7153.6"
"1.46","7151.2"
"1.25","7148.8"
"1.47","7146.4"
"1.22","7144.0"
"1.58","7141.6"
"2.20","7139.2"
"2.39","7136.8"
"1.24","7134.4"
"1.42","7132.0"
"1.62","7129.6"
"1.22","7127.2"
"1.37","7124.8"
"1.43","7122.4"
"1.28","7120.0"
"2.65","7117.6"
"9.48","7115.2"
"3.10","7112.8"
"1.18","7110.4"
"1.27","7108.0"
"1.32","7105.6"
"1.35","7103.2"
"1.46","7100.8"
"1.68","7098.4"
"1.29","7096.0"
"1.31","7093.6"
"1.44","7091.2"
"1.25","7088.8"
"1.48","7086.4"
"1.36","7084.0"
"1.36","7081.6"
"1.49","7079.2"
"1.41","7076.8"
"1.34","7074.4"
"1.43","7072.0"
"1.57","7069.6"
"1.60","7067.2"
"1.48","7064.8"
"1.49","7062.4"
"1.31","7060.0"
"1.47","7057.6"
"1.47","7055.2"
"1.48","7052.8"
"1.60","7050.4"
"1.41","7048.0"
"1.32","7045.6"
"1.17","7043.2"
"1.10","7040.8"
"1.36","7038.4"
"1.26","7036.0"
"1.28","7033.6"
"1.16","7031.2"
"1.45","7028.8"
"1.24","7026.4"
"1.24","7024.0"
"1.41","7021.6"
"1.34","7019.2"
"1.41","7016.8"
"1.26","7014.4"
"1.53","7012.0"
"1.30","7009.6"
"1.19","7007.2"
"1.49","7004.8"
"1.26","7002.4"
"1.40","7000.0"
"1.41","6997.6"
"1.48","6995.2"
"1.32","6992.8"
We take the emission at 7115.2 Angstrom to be H-alpha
